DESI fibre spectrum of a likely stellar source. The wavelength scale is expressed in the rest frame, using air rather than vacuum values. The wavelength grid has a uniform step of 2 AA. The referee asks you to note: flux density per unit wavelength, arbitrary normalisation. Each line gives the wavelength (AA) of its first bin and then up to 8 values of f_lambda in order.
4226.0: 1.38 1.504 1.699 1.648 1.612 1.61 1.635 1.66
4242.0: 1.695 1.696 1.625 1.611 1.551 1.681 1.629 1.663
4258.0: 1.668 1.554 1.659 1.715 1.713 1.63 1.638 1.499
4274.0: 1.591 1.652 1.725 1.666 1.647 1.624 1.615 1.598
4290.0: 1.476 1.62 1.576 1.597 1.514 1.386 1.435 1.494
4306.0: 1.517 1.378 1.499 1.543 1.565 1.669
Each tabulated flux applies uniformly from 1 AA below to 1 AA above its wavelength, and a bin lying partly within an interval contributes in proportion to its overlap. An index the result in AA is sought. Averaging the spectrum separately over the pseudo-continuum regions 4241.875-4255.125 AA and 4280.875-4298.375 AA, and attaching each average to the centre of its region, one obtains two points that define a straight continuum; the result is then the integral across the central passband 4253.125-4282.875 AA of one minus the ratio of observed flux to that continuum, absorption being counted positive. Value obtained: -0.5 AA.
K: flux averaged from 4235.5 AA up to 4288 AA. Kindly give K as 1.64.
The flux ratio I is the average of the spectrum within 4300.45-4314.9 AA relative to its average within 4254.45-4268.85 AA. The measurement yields 0.9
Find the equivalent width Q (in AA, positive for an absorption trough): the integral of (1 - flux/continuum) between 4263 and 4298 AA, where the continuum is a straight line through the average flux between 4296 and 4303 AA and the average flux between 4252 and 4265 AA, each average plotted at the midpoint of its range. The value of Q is -1.53 AA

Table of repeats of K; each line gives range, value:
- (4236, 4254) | 1.64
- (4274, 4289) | 1.64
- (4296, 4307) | 1.48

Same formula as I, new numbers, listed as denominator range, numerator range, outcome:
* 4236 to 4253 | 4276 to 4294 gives 0.99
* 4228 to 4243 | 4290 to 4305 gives 0.92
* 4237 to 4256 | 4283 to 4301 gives 0.95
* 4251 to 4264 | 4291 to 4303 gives 0.92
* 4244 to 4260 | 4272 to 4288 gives 1.00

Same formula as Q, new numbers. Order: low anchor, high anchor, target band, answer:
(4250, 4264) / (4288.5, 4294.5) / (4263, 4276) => -0.2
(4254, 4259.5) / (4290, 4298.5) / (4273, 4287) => -0.4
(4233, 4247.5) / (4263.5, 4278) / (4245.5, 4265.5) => 0.0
